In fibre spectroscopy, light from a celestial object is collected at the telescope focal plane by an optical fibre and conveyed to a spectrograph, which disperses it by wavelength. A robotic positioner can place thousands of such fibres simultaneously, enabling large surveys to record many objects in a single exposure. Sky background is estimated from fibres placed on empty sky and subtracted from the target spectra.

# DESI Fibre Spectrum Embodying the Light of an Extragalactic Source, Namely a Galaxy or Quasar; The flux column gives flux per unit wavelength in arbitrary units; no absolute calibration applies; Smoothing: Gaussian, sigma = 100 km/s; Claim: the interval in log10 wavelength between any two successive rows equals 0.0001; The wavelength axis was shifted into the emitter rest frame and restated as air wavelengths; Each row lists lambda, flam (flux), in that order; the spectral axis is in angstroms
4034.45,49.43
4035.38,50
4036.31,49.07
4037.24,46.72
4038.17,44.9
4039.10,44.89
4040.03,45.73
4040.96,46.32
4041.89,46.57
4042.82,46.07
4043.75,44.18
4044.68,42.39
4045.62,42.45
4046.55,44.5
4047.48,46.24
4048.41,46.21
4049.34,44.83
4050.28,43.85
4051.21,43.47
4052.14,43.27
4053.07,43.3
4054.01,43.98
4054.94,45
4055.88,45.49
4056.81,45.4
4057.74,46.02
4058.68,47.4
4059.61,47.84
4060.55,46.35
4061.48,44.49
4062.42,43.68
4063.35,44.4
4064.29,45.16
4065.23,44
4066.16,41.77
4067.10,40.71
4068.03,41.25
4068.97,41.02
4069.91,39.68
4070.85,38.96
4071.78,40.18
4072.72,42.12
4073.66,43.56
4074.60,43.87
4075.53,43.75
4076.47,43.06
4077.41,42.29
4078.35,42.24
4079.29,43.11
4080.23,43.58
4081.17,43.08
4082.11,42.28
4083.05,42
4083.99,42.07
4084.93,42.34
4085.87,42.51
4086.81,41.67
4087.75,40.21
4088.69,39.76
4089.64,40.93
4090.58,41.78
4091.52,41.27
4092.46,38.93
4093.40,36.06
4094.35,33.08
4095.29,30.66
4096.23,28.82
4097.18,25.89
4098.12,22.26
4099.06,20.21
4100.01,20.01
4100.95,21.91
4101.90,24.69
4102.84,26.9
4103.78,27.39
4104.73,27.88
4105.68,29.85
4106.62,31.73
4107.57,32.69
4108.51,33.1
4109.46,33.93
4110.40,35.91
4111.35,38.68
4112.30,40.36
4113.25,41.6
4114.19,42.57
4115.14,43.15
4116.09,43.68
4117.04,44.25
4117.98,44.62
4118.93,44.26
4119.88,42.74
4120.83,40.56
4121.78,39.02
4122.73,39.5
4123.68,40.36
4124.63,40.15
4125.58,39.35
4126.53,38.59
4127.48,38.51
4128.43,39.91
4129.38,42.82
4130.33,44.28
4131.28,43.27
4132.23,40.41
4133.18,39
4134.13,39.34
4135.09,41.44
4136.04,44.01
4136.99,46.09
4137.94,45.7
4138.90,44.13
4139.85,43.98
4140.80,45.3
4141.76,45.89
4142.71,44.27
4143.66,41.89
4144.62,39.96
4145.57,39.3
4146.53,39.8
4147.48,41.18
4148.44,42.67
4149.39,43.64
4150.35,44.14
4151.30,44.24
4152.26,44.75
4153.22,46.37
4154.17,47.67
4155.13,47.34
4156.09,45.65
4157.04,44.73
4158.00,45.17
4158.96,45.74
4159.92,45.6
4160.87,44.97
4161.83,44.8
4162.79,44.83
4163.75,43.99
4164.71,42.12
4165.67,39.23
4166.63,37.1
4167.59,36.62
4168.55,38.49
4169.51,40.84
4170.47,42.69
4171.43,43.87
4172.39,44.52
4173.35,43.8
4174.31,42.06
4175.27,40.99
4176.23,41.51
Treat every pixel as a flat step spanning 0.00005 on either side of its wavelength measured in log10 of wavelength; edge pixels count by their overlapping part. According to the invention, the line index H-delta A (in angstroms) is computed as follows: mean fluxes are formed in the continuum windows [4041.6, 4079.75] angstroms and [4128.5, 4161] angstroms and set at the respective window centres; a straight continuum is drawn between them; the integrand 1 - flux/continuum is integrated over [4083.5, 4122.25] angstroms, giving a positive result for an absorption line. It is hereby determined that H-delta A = 7.2 angstroms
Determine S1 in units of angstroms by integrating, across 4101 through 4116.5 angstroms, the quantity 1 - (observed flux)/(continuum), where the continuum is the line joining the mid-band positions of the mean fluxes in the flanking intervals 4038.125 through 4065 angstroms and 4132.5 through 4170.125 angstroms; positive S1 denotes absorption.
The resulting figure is 3.40 angstroms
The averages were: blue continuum 45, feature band 34.2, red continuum 43.1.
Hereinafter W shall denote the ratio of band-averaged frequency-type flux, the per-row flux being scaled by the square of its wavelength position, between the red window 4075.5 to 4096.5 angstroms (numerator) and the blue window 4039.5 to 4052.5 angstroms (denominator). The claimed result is 0.92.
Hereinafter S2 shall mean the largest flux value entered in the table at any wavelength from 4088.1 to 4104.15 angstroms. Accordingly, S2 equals 41.78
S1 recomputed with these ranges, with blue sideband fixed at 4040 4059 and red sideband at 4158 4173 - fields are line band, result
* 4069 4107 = 6.7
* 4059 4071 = 0.4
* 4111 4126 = 0.6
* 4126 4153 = 0.3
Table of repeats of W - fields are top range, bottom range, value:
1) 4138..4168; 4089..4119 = 1.31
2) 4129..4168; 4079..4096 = 1.11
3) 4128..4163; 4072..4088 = 1.06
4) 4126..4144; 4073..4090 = 1.03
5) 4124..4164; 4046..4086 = 1.03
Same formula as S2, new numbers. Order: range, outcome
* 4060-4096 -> 46.35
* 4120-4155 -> 47.67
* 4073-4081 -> 43.87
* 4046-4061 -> 47.84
